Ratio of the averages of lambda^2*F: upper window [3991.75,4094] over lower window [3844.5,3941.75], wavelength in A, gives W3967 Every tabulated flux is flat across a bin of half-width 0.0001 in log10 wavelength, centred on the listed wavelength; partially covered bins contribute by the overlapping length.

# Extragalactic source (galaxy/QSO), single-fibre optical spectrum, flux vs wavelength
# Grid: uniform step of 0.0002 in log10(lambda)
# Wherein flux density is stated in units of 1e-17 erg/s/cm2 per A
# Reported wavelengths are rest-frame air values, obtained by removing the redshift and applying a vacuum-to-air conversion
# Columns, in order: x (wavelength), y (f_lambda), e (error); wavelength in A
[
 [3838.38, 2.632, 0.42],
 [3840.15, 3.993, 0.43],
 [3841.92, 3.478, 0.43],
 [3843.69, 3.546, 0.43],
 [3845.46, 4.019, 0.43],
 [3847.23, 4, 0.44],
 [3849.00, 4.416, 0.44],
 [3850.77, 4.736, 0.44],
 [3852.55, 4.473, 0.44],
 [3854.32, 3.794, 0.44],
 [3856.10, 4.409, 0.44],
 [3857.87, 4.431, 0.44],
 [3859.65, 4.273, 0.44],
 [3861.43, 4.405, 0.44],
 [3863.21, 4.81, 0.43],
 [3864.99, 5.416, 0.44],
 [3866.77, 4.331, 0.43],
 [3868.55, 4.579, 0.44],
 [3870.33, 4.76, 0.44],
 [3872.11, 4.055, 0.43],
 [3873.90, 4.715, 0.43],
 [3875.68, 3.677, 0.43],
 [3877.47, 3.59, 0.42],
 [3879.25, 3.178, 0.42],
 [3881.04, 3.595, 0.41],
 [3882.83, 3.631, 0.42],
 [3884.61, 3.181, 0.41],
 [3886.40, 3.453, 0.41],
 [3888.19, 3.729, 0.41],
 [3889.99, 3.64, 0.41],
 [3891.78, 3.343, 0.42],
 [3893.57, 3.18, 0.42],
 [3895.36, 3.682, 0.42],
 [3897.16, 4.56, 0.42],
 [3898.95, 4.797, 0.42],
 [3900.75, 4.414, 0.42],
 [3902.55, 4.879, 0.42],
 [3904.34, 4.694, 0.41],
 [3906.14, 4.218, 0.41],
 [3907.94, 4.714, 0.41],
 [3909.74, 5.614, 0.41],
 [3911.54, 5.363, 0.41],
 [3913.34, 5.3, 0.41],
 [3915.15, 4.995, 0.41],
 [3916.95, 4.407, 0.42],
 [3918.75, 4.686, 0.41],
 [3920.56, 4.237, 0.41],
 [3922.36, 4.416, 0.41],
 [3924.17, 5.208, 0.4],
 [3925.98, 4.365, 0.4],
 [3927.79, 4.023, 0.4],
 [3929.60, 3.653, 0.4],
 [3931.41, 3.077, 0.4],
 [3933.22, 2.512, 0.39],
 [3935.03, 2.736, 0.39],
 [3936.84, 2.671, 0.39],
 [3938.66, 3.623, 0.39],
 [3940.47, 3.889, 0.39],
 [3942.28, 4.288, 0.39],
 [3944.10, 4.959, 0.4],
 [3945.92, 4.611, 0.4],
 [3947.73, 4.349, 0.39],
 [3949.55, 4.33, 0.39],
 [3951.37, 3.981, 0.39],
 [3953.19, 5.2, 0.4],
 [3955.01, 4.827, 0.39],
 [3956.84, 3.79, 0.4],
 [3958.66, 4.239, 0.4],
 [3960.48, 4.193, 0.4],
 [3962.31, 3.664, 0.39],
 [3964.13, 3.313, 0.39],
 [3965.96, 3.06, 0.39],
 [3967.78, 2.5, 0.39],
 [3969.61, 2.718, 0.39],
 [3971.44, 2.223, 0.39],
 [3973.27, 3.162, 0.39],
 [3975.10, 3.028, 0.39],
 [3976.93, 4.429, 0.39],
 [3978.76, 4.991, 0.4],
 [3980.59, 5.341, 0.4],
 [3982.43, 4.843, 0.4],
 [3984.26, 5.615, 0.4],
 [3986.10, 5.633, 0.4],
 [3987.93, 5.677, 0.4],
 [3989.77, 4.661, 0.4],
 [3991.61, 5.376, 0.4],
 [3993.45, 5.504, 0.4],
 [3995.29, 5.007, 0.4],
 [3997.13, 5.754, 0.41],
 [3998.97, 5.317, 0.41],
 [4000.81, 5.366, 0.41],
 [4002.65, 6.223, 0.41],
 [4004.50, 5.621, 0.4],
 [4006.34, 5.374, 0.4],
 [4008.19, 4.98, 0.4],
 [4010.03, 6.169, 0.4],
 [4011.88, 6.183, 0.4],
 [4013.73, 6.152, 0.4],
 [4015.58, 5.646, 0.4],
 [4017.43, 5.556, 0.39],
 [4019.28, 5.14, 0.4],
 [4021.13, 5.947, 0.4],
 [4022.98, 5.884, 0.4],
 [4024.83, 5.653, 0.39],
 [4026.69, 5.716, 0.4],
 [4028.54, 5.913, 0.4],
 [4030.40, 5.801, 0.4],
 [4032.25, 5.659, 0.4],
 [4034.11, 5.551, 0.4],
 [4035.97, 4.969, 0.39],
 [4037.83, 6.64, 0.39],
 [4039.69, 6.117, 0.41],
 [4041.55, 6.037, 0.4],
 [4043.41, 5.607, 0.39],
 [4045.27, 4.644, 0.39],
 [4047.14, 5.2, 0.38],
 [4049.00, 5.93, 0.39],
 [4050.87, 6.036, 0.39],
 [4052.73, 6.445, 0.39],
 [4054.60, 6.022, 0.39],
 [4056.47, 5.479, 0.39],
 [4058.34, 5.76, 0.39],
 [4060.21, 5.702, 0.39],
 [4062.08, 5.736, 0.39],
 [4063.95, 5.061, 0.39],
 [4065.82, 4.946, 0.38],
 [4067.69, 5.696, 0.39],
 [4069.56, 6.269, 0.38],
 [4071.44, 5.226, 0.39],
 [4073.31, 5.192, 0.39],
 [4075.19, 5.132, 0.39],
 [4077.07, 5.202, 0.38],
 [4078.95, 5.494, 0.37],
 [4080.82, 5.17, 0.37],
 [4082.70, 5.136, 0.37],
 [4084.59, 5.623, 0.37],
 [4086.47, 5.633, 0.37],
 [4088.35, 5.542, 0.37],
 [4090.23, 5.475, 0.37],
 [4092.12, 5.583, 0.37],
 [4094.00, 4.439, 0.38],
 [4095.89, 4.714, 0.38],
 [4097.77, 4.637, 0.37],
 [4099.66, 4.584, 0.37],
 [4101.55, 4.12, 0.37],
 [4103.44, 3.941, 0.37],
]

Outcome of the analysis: 1.45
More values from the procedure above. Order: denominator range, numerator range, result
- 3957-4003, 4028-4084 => 1.30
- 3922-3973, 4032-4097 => 1.54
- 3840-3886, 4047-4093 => 1.49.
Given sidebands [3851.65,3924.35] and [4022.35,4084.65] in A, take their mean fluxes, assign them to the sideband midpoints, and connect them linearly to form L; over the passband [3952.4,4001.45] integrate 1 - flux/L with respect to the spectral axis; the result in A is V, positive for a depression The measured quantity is 5.8 A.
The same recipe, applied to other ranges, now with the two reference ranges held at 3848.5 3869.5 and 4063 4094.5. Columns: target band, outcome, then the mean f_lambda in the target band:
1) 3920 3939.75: 4.6 A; 3.68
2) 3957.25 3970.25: 4.0 A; 3.41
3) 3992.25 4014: -2.4 A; 5.62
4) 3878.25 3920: 3.9 A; 4.23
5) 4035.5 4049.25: -1.1 A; 5.65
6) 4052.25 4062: -1.1 A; 5.84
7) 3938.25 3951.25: 1.5 A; 4.3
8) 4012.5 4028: -1.8 A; 5.73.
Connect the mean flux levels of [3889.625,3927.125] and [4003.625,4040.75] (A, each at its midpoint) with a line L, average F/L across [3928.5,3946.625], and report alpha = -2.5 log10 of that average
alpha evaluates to 0.32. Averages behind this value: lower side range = 4.52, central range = 3.6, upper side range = 5.74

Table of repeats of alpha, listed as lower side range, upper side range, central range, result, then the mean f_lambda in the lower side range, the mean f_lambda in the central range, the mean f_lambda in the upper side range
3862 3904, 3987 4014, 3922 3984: 0.26 mag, 4.06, 3.9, 5.54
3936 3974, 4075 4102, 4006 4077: -0.22 mag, 3.79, 5.66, 5.12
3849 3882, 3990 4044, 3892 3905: 0.08 mag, 4.29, 4.26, 5.67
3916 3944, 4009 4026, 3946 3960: 0.00 mag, 3.89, 4.4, 5.81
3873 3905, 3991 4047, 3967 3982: 0.37 mag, 3.88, 3.6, 5.65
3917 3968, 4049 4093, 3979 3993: -0.18 mag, 3.97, 5.3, 5.55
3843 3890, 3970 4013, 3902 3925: -0.08 mag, 4.12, 4.82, 5.04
